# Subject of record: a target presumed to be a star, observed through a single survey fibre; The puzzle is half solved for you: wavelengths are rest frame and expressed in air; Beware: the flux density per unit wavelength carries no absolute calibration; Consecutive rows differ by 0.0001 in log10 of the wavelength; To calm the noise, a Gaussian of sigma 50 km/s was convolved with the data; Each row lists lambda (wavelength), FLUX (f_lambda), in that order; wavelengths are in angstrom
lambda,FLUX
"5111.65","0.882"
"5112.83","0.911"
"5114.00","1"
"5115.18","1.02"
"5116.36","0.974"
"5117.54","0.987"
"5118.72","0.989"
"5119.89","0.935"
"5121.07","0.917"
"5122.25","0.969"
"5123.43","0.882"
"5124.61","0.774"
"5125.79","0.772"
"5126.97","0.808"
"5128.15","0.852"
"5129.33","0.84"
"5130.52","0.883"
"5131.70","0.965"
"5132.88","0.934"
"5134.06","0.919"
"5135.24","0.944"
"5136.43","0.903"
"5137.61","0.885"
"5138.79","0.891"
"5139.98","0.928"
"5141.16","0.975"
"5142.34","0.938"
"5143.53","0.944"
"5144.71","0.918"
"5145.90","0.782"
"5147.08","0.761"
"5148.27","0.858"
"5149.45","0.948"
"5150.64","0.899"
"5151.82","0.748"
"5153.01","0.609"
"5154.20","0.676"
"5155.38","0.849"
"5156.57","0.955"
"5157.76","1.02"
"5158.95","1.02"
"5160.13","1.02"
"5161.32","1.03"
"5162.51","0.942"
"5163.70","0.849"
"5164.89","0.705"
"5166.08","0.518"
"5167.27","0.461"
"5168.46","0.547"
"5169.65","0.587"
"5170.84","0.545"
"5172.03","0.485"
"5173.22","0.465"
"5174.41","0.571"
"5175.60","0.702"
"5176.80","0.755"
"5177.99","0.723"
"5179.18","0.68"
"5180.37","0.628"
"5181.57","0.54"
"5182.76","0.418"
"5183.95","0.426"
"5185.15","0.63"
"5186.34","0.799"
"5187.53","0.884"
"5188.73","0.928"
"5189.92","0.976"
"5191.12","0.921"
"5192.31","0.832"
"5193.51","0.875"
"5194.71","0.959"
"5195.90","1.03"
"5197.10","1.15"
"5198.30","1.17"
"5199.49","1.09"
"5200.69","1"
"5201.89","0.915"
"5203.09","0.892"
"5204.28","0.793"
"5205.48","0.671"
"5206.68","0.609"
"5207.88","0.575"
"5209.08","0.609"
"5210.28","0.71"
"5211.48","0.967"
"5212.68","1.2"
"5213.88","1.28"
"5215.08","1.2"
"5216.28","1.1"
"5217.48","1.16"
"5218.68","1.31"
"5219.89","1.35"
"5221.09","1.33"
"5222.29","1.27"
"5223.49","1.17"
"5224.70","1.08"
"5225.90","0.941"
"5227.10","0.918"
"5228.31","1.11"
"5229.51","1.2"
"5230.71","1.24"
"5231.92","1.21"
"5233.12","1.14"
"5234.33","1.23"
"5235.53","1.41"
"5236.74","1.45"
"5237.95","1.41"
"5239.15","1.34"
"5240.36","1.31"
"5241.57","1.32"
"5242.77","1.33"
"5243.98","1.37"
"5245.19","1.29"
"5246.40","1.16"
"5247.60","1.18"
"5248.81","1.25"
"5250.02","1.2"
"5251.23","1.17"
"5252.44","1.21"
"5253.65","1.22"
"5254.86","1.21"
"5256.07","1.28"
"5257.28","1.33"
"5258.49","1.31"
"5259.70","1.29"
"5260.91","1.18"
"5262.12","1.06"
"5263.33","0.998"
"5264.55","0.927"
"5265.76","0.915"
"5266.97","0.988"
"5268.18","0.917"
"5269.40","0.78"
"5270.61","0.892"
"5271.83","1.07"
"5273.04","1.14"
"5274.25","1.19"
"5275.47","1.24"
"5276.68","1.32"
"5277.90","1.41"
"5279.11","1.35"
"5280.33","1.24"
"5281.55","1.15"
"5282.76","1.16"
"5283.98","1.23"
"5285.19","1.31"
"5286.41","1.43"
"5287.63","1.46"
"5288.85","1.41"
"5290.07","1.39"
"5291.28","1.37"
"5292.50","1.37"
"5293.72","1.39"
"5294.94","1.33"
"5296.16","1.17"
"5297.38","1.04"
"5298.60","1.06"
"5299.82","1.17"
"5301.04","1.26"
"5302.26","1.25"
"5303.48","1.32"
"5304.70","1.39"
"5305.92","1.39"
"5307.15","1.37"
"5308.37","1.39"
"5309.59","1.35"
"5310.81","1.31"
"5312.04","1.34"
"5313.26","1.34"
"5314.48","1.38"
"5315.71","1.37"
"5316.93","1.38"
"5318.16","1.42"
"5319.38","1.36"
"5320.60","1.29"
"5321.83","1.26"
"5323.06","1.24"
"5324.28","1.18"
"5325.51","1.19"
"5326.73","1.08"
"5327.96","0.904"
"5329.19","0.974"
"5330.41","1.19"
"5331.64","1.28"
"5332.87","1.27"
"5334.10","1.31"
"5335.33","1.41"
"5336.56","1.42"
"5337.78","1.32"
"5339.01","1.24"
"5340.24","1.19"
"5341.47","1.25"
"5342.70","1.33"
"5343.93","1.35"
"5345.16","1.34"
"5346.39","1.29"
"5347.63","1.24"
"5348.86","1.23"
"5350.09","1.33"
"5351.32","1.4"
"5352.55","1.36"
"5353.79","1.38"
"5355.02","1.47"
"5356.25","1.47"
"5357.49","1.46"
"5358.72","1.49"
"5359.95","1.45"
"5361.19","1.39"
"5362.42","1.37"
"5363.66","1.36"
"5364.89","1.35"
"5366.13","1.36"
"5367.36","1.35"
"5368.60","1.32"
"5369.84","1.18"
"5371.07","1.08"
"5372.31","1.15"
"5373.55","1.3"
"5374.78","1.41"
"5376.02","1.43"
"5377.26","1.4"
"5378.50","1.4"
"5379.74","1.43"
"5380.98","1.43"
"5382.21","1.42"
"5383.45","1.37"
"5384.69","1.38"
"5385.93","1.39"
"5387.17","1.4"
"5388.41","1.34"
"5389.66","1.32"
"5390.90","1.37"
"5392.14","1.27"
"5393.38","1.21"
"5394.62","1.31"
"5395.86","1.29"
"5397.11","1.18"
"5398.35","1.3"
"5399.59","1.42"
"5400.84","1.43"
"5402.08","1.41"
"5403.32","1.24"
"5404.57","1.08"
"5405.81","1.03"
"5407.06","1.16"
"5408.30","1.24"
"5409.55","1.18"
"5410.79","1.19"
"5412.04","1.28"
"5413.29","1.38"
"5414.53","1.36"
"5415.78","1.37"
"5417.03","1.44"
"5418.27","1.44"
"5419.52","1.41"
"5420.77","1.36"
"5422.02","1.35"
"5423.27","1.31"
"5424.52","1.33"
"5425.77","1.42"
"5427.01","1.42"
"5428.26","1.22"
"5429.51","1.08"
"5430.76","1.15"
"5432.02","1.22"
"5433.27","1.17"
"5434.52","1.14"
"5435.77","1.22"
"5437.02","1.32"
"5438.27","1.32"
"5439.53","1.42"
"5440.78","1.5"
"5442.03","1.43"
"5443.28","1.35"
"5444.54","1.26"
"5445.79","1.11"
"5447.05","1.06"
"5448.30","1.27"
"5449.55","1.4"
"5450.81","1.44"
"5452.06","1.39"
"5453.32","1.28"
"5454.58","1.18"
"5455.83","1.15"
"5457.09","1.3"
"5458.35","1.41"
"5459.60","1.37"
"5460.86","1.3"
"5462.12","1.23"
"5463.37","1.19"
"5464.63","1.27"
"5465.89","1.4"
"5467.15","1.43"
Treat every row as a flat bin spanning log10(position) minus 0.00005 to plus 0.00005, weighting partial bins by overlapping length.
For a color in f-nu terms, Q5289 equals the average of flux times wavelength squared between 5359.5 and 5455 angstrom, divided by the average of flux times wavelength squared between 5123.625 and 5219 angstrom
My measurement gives 1.7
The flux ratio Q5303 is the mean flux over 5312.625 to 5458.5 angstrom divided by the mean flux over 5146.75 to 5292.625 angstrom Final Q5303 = 1.3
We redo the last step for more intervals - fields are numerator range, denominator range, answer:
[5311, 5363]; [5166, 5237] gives 1.44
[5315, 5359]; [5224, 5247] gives 1.05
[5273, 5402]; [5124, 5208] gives 1.62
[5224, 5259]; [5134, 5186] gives 1.62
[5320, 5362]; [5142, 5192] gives 1.72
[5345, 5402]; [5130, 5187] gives 1.74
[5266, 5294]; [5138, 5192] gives 1.59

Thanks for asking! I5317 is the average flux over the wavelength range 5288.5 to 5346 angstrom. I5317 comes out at 1.28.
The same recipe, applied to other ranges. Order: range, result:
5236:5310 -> 1.24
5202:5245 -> 1.12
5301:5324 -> 1.34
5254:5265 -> 1.18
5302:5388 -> 1.32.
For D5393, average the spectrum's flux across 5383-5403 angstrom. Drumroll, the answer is 1.34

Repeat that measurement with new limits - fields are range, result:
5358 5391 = 1.36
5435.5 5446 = 1.34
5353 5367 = 1.41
